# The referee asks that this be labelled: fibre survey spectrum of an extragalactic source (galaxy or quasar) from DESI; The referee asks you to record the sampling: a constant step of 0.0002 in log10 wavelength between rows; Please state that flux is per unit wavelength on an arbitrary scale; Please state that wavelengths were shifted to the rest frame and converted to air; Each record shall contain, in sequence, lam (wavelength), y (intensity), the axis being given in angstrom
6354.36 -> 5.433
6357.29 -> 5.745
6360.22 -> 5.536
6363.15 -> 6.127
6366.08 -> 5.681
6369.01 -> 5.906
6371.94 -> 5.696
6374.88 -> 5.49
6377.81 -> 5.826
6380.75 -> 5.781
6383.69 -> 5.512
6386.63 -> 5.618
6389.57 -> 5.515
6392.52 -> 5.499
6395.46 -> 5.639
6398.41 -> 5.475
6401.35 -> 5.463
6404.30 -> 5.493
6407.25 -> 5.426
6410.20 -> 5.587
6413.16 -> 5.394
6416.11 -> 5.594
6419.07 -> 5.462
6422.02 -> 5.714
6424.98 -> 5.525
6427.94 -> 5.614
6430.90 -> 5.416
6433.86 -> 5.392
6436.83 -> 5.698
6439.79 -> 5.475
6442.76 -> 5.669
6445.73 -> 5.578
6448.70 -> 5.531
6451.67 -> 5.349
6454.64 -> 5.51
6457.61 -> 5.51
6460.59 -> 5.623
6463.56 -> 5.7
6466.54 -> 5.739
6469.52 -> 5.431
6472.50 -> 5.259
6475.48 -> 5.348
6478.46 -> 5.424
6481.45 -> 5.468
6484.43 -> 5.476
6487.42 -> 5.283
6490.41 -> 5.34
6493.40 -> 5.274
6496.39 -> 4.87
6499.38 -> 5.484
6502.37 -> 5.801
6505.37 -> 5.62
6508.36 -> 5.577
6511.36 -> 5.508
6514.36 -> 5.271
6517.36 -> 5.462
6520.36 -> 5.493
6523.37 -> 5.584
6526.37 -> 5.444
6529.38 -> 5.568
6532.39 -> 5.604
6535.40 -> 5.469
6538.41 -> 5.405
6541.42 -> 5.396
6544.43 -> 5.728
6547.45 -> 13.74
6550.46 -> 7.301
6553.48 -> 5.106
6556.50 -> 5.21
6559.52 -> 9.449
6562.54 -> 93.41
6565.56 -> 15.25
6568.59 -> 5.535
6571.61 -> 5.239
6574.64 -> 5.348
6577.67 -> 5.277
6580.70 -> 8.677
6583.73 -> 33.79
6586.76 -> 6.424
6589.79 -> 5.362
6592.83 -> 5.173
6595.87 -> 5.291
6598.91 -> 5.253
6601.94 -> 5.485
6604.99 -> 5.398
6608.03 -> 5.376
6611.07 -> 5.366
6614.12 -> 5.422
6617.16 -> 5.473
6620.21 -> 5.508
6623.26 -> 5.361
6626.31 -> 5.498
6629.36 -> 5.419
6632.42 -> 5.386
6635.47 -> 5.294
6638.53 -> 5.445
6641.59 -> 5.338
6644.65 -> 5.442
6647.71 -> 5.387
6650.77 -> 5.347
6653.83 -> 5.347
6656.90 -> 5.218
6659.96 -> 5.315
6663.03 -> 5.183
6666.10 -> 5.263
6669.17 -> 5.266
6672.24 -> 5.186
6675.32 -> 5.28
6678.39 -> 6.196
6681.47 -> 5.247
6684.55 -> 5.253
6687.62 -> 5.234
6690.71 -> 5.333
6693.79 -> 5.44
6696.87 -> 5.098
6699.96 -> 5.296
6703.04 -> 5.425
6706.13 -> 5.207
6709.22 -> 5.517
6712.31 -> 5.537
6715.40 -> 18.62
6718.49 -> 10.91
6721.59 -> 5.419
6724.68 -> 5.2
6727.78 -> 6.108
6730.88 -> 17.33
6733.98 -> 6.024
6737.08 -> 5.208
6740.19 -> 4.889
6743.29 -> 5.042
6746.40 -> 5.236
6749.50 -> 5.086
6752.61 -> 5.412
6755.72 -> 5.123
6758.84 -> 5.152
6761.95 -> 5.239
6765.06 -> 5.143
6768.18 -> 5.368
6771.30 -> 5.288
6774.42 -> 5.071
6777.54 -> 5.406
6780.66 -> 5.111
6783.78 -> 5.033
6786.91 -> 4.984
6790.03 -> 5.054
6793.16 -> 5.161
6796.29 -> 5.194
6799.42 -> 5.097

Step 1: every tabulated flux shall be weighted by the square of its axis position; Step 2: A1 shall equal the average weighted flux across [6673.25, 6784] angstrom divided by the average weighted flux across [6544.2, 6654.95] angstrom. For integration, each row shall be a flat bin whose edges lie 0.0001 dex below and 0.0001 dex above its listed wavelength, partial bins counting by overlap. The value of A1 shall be 0.69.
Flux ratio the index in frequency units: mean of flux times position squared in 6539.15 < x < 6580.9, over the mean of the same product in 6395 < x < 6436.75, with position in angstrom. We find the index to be 2.58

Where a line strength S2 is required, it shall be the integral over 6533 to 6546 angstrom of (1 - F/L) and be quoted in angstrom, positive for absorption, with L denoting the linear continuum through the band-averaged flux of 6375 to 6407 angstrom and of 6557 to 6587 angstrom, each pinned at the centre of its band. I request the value 8.63 angstrom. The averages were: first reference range 5.57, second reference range 18.9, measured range 5.54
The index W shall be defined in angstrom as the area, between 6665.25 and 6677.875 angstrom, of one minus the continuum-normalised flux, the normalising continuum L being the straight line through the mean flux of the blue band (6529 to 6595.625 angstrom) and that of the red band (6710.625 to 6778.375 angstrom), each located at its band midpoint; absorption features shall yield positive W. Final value 5.0 angstrom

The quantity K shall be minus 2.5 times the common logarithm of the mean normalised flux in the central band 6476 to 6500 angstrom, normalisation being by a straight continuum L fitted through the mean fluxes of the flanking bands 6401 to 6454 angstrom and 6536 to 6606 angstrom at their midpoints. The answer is 0.45 mag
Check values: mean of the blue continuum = 5.52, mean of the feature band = 5.32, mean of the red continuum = 11.6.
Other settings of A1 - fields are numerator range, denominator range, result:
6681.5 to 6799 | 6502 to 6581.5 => 0.66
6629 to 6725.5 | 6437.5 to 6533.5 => 1.15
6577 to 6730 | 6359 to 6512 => 1.25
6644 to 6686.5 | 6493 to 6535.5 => 1.02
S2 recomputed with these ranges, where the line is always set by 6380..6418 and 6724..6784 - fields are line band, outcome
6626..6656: 2.1 angstrom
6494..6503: 0.5 angstrom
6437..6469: 0.1 angstrom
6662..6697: 2.9 angstrom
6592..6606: 1.0 angstrom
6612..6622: 0.5 angstrom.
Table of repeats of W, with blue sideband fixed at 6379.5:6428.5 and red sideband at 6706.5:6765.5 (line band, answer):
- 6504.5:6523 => 1.6 angstrom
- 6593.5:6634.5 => 6.6 angstrom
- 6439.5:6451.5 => 0.4 angstrom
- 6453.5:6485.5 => 1.8 angstrom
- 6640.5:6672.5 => 6.4 angstrom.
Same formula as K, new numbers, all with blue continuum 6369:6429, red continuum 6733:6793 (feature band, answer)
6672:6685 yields -0.04 mag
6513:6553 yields -0.15 mag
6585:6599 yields -0.12 mag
